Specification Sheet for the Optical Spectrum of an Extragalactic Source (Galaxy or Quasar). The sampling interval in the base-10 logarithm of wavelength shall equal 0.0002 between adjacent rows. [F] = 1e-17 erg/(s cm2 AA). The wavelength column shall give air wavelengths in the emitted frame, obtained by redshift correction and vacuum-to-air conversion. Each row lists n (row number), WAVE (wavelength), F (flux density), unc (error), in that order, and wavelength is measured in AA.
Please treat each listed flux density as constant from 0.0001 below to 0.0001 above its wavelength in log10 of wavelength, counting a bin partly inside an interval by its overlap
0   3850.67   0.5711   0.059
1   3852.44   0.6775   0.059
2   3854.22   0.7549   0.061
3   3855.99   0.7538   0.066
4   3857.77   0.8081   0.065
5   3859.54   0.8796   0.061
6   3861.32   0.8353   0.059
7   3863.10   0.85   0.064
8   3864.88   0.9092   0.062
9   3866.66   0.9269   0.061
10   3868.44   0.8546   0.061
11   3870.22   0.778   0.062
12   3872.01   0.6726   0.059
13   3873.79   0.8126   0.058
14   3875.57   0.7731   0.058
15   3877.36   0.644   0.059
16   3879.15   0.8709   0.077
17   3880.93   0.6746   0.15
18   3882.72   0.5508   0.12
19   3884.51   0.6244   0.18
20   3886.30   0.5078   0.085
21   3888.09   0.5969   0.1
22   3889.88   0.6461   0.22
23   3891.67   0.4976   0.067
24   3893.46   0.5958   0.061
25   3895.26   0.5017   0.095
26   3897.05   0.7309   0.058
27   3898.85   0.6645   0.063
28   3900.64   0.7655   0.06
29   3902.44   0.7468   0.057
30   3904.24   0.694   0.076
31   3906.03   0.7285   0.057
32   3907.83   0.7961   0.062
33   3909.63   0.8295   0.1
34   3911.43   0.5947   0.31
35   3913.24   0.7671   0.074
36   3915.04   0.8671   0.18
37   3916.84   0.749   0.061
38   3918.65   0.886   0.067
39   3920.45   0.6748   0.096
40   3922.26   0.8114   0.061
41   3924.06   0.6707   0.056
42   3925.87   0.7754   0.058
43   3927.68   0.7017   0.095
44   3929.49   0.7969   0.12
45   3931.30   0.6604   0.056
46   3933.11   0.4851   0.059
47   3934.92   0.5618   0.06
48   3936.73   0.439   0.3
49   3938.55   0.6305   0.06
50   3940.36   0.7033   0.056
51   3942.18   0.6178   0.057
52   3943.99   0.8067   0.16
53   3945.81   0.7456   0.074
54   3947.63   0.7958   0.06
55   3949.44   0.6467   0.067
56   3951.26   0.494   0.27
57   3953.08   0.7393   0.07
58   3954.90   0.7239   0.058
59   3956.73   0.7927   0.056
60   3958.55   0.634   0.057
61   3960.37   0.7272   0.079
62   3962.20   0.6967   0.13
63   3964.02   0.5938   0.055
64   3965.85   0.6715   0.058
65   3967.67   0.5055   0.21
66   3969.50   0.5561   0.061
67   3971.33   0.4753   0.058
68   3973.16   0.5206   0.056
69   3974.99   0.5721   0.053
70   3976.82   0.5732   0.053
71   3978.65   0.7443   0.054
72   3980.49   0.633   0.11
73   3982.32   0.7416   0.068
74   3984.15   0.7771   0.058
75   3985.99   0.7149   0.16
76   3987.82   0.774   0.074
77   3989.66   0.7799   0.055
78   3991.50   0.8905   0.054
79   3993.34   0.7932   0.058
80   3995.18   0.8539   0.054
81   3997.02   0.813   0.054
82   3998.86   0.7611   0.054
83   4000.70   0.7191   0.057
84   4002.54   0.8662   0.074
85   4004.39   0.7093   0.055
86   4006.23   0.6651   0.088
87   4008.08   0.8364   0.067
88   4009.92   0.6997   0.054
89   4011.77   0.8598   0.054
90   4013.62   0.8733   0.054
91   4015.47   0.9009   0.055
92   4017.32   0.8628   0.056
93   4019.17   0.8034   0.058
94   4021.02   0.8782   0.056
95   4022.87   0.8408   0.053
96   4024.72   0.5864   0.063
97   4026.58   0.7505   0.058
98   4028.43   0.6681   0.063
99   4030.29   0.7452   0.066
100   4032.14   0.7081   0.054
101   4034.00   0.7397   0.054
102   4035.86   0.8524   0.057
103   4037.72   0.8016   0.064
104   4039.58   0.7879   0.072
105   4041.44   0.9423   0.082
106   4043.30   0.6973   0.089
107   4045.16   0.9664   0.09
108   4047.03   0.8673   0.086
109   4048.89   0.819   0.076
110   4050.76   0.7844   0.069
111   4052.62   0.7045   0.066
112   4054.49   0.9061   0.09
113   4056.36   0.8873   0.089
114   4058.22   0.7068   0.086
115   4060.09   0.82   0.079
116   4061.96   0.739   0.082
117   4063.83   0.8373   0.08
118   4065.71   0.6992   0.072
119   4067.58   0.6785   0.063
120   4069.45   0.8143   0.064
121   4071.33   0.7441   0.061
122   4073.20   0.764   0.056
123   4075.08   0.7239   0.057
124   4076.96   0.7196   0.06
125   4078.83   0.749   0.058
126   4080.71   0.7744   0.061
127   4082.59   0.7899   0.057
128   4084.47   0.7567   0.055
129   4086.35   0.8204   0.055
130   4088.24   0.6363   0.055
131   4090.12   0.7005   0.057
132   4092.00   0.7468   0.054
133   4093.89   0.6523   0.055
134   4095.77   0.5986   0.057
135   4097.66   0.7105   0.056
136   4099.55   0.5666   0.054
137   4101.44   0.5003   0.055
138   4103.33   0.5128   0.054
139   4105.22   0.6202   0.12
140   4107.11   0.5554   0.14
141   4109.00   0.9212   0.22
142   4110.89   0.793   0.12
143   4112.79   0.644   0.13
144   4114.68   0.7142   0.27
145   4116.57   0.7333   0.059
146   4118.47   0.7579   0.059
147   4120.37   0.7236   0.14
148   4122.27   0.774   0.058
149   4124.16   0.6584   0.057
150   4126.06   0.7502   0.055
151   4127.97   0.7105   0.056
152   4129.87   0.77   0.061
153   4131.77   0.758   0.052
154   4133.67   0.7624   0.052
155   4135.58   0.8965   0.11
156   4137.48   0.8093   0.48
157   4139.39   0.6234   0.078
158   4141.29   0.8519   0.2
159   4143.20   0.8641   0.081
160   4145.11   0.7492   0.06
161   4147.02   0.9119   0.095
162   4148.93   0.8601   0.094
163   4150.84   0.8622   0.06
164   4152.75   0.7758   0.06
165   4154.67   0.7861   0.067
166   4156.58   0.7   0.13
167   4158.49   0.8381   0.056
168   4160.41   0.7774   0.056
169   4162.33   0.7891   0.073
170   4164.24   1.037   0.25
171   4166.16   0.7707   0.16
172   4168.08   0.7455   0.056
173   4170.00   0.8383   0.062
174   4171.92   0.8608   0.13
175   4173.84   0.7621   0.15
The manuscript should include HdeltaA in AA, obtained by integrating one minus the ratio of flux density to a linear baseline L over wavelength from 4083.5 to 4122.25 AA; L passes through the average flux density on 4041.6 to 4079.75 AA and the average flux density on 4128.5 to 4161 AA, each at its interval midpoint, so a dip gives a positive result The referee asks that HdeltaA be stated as 5.2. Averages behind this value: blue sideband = 0.785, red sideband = 0.799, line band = 0.685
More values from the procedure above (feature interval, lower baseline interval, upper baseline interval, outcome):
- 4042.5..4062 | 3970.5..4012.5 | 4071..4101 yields -2.58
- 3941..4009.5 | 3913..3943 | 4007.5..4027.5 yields 4.73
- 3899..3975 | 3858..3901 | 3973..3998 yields 4.42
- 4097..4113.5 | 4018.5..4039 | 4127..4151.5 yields 2.99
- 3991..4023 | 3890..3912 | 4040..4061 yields -1.11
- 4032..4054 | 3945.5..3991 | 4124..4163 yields -2.85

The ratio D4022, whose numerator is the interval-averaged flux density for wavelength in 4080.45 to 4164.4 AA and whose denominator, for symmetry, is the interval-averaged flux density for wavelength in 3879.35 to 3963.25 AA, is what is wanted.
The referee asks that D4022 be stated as 1.09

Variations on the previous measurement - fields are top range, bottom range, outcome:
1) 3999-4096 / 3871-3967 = 1.13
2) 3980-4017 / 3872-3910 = 1.16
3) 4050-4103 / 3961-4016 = 1.02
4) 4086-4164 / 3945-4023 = 1.02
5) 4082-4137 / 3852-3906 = 0.98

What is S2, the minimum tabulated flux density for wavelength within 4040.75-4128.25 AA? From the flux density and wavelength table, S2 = 0.5003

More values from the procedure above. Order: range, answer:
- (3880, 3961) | 0.439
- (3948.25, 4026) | 0.4753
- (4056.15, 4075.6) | 0.6785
